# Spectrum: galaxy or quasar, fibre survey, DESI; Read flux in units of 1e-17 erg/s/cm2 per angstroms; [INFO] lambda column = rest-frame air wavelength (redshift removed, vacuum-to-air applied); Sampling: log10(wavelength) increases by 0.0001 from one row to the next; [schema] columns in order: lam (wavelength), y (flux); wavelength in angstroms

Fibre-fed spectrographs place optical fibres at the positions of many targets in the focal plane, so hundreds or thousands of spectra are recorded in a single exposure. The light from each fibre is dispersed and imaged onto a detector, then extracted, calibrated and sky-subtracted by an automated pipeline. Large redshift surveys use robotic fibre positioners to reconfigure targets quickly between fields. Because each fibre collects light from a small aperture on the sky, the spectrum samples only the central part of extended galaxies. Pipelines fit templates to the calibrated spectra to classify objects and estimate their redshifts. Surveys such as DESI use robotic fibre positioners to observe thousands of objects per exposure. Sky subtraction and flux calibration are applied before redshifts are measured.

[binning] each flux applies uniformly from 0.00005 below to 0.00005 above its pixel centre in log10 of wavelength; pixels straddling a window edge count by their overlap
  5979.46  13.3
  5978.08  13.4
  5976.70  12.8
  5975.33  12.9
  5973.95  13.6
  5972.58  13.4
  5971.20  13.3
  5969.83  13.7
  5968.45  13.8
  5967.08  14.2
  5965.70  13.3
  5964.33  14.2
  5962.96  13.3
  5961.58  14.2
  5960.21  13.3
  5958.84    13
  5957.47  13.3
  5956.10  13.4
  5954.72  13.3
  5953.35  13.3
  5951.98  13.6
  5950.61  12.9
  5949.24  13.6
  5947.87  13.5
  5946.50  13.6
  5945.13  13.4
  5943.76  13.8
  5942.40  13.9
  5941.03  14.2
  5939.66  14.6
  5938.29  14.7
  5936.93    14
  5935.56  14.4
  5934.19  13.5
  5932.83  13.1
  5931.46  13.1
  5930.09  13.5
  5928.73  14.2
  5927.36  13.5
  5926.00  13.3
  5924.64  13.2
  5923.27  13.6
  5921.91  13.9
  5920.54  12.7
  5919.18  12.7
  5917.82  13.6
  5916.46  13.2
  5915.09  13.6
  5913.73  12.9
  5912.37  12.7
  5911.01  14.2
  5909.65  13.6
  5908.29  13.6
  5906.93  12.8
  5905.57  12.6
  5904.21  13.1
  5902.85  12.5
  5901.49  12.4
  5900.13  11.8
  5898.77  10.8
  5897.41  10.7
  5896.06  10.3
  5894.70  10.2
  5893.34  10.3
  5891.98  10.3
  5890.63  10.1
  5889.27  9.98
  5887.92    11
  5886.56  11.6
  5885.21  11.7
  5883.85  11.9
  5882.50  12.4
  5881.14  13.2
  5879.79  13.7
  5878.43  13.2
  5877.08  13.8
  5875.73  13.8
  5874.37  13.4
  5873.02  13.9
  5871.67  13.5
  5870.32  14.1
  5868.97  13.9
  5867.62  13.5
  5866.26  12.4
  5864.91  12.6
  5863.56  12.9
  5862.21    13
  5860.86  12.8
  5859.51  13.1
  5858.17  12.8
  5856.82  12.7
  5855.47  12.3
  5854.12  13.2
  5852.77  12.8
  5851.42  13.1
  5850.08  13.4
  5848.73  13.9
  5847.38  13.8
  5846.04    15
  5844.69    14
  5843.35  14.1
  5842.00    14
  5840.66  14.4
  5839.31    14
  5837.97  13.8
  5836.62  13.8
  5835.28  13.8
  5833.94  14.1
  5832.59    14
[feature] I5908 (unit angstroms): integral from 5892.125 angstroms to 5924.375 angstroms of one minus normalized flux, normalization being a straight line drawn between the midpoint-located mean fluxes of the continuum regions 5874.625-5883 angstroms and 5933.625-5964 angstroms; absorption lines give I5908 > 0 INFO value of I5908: 2.4 angstroms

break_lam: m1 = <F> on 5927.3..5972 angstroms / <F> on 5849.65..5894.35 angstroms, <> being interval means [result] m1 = 1.08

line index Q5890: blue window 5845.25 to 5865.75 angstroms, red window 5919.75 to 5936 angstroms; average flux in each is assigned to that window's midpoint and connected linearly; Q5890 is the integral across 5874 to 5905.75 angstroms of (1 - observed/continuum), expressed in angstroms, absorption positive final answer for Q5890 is 3.5 angstroms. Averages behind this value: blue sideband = 13.2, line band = 11.8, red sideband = 13.5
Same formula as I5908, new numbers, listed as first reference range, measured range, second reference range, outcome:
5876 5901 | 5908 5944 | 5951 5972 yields -3.0 angstroms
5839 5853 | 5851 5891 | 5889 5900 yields -2.3 angstroms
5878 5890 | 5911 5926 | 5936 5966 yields -0.4 angstroms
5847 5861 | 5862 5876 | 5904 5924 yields -0.3 angstroms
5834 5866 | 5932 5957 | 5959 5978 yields -0.4 angstroms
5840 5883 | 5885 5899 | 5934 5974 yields 3.0 angstroms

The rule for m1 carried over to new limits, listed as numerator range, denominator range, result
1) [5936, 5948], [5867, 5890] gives 1.09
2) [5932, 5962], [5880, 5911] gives 1.16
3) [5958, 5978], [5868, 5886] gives 1.02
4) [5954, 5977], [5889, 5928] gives 1.09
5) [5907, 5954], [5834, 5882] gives 1.01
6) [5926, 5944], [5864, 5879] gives 1.03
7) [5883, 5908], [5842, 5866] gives 0.86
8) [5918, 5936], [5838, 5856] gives 0.98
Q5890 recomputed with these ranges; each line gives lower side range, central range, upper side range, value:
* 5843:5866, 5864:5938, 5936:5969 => 3.9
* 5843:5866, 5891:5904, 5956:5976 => 2.2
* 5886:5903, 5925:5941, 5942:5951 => -1.2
